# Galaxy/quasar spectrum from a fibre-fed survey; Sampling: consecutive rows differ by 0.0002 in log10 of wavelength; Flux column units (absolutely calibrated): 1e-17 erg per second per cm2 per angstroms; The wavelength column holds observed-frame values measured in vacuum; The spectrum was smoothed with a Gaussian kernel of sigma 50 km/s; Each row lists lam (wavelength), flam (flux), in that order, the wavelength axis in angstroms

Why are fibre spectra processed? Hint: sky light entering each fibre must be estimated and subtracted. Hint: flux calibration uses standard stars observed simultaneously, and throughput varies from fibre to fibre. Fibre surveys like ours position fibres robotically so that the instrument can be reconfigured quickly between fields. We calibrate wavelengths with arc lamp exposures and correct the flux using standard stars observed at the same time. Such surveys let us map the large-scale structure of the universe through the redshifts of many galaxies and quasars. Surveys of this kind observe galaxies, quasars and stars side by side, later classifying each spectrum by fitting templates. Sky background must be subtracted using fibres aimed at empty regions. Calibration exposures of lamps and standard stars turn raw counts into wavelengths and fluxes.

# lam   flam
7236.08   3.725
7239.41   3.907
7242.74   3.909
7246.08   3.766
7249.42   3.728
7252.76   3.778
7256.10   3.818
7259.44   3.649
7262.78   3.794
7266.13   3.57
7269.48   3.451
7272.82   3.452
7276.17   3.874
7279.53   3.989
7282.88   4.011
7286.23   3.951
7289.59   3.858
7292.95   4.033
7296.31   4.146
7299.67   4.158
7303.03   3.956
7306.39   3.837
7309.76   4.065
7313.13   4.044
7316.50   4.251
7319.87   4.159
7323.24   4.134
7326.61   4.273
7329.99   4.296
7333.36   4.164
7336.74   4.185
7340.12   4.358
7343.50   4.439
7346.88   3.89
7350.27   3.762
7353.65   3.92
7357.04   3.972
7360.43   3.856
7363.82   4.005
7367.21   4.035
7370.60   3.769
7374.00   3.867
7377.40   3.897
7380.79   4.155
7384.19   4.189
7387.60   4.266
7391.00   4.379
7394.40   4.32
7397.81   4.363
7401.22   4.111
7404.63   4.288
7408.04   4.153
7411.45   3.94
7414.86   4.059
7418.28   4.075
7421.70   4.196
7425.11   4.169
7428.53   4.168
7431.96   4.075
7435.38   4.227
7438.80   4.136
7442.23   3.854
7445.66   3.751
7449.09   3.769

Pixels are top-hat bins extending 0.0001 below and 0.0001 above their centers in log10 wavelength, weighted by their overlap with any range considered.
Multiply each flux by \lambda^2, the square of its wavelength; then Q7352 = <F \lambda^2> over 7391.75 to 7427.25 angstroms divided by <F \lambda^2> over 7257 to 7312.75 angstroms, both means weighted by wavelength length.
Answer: 1.12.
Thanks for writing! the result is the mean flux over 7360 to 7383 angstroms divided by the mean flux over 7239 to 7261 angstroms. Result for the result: 1.04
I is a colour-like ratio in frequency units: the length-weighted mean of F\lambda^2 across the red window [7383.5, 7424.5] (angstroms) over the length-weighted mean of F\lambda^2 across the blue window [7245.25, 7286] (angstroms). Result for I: 1.16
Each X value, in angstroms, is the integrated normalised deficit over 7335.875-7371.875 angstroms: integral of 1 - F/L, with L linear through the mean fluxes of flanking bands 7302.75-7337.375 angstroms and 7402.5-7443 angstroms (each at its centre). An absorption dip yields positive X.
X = 1.0 angstroms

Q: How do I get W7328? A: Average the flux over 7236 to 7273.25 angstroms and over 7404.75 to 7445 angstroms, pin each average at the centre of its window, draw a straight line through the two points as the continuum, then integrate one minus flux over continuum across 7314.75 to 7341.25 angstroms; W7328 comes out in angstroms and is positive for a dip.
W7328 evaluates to -2.3 angstroms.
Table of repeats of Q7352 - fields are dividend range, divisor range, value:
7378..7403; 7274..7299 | 1.10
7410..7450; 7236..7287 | 1.12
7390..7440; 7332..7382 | 1.06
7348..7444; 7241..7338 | 1.06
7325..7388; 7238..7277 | 1.12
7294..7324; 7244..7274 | 1.13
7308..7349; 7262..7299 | 1.10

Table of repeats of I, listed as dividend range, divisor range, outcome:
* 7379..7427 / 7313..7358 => 1.03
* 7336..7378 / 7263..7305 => 1.05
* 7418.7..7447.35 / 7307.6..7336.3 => 1.01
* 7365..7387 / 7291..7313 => 1.01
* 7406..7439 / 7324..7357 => 1.02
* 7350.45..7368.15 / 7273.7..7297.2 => 1.02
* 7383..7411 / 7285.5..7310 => 1.09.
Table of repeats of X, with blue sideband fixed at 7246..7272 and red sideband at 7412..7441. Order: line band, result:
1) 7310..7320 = -0.8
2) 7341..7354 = -0.4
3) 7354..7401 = -1.0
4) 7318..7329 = -1.0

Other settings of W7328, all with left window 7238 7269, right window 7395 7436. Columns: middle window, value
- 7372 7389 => 0.01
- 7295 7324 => -1.40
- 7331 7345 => -1.14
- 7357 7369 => 0.18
